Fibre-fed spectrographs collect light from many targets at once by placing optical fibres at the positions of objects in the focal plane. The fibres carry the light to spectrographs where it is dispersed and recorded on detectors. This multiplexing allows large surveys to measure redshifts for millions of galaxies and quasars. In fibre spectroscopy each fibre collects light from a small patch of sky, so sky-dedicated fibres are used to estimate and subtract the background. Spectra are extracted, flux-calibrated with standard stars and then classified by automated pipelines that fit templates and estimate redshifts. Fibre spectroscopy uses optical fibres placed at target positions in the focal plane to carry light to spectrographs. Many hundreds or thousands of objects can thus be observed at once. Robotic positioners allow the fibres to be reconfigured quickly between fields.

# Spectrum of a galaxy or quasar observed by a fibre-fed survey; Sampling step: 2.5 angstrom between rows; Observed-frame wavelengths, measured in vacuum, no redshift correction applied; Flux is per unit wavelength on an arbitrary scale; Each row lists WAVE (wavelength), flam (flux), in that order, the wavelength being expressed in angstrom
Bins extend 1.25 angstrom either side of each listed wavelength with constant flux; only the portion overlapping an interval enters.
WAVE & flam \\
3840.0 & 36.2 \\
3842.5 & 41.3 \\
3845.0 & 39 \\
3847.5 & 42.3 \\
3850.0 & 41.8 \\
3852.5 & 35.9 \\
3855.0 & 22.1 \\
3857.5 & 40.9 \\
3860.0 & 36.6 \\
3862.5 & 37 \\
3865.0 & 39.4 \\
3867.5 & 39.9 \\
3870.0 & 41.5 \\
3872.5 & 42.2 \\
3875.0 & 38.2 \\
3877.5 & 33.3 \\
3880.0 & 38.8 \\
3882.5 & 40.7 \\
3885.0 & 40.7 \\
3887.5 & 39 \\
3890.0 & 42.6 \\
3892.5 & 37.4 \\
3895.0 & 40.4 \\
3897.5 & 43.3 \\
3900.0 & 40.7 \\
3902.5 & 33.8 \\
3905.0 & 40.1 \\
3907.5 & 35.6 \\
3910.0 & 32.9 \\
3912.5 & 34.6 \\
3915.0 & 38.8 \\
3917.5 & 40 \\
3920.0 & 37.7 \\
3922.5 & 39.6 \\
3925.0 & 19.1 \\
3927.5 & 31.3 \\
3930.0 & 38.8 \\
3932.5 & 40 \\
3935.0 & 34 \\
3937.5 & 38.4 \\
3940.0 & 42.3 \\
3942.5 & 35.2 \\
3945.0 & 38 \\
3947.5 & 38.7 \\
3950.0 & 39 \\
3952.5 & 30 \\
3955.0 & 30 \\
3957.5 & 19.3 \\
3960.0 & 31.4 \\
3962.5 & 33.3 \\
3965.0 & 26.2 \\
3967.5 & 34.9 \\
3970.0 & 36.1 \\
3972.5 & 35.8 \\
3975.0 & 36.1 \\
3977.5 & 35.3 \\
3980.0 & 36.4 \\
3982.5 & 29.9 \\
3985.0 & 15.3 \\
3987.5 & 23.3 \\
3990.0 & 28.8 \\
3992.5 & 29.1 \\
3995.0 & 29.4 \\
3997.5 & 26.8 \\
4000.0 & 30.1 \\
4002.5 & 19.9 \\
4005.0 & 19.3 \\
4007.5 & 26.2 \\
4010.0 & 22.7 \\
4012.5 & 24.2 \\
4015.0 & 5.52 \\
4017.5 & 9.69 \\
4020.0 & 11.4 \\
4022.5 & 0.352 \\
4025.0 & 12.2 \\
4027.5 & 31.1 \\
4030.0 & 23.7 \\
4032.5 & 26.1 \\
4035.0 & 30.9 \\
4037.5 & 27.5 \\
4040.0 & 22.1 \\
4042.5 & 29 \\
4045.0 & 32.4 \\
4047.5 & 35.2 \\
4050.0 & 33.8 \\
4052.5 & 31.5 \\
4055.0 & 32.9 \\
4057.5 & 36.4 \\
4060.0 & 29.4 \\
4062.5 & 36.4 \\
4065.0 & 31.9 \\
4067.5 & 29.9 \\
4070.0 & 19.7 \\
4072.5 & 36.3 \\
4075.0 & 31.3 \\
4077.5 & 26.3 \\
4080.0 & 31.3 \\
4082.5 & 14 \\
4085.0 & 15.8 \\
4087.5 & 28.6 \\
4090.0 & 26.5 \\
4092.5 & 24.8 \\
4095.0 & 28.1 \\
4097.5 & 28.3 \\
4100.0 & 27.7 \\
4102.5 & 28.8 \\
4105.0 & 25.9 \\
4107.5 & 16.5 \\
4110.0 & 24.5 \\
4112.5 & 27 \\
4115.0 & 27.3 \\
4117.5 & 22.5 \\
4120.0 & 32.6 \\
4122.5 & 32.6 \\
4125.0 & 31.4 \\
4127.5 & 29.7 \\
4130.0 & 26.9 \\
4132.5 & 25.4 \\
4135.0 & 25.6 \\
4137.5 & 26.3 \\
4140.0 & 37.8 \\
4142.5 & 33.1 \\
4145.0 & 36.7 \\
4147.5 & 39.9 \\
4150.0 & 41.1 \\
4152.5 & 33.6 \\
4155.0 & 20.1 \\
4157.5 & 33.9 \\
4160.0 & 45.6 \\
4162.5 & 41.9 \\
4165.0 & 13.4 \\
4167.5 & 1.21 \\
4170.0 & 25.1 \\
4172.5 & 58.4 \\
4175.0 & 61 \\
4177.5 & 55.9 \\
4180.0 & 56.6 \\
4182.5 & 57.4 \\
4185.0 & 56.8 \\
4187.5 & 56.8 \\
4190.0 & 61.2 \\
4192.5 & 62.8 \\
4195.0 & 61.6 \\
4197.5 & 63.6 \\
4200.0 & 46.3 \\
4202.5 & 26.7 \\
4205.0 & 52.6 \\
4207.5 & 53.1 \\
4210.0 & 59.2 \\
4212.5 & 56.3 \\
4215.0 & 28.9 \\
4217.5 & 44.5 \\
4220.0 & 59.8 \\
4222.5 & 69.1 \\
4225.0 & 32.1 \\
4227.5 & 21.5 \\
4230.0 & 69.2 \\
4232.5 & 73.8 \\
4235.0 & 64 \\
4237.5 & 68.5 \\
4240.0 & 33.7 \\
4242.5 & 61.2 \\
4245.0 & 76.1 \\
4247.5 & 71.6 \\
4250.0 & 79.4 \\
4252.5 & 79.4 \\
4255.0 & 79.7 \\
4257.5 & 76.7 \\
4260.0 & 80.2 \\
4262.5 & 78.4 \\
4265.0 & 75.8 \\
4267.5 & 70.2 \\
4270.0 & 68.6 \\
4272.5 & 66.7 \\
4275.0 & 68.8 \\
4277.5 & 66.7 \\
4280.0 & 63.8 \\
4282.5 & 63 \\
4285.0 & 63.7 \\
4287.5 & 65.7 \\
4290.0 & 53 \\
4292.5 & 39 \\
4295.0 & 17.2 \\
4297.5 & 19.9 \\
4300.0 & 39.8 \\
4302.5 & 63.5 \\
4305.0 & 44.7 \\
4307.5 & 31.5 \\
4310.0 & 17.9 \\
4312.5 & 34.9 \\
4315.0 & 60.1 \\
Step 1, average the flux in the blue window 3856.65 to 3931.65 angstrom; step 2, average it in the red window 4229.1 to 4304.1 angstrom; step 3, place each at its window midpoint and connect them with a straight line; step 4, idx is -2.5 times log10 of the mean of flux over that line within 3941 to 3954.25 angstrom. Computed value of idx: 0.15 mag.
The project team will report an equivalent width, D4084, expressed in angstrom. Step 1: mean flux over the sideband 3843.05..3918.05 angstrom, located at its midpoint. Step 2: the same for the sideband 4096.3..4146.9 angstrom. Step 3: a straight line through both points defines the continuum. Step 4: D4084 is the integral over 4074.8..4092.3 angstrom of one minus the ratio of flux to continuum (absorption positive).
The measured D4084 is 3.26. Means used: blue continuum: 38.3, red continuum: 28.5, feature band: 24.4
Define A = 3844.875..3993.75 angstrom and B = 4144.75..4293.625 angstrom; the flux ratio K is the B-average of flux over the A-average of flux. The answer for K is 1.5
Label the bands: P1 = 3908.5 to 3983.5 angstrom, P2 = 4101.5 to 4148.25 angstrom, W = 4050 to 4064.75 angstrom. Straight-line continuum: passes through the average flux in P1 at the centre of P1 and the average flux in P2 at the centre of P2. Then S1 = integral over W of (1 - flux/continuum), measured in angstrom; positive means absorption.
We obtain -1.1 angstrom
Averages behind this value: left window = 34.5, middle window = 33.3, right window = 28.9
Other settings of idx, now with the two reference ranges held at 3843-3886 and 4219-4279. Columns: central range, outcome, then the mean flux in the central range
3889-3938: 0.135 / 36.9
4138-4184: 0.486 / 38.4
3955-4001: 0.481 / 29.9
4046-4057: 0.475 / 33.5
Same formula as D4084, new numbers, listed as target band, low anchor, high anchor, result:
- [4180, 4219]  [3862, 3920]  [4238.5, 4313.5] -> 1.3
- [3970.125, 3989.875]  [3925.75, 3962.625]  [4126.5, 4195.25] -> 2.7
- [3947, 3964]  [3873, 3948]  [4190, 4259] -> 3.9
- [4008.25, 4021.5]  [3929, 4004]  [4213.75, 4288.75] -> 8.0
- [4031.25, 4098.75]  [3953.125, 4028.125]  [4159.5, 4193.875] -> 9.4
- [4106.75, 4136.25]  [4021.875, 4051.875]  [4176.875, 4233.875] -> 9.5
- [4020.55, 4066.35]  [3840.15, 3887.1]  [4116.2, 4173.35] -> 7.9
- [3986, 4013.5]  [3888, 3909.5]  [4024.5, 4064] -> 6.1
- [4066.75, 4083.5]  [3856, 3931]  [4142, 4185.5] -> 5.1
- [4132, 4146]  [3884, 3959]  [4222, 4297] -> 5.9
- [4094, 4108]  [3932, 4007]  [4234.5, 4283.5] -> 6.4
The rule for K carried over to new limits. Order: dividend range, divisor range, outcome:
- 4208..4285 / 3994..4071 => 2.53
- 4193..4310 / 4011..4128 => 2.20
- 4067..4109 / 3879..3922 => 0.67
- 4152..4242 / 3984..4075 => 1.90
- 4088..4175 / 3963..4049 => 1.17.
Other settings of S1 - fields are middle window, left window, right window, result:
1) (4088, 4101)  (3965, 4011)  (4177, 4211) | 4.64 angstrom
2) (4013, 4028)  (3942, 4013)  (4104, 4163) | 9.31 angstrom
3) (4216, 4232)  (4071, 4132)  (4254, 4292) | 1.85 angstrom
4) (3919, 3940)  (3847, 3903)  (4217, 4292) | 3.54 angstrom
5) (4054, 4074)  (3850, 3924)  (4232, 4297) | 7.52 angstrom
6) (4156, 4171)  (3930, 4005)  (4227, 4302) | 7.24 angstrom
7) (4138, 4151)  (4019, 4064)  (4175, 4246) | 2.03 angstrom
